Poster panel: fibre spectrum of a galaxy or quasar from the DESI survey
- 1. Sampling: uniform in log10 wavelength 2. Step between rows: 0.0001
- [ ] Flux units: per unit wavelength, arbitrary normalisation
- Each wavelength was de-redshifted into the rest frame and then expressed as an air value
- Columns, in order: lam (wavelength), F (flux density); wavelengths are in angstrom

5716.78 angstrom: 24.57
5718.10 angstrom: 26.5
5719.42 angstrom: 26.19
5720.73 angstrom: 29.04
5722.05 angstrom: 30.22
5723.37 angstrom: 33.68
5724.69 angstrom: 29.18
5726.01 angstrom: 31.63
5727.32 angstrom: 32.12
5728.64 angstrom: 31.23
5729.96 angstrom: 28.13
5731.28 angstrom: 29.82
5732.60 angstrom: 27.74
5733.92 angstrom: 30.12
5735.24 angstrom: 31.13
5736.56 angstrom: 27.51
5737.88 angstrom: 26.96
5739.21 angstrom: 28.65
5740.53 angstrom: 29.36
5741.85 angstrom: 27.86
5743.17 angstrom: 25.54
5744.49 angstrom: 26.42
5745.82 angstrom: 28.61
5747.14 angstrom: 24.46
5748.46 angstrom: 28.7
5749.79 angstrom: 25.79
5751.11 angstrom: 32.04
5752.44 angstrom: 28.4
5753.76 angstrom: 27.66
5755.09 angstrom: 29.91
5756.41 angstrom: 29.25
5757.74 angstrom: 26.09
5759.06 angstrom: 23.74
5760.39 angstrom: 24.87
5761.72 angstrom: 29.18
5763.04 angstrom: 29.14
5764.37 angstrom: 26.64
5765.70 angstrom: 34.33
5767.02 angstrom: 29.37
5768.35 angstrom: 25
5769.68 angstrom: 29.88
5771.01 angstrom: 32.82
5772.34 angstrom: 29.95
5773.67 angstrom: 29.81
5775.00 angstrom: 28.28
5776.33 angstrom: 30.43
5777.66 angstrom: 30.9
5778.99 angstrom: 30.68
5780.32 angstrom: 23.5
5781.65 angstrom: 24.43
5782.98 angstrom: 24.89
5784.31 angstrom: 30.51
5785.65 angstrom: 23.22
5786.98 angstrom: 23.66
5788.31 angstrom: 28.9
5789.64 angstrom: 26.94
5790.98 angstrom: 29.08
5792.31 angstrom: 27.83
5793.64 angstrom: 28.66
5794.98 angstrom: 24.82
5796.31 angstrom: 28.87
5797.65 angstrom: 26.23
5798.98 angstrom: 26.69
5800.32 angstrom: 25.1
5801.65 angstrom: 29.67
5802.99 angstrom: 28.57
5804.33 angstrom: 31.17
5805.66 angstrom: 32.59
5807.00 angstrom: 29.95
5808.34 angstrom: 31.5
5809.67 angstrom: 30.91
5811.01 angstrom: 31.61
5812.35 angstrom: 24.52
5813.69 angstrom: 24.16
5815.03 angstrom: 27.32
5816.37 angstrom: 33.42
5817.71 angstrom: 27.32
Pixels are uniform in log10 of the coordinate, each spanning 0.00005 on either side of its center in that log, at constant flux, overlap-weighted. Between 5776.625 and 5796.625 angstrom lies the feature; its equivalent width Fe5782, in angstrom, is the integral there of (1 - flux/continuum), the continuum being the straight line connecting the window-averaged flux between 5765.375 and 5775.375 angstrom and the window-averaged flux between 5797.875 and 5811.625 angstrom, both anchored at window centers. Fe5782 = 1.7 angstrom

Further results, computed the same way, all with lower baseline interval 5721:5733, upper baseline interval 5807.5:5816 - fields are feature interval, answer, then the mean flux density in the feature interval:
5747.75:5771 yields 1.1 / 28.4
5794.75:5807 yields 0.2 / 28.4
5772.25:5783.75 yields 0.5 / 28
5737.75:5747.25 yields 0.8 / 27.4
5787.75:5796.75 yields 0.4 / 27.8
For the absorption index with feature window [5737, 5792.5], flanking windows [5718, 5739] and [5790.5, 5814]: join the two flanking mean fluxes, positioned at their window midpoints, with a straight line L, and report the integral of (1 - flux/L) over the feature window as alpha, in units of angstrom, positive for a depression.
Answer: 2.0 angstrom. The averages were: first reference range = 29.5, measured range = 27.9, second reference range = 28.5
